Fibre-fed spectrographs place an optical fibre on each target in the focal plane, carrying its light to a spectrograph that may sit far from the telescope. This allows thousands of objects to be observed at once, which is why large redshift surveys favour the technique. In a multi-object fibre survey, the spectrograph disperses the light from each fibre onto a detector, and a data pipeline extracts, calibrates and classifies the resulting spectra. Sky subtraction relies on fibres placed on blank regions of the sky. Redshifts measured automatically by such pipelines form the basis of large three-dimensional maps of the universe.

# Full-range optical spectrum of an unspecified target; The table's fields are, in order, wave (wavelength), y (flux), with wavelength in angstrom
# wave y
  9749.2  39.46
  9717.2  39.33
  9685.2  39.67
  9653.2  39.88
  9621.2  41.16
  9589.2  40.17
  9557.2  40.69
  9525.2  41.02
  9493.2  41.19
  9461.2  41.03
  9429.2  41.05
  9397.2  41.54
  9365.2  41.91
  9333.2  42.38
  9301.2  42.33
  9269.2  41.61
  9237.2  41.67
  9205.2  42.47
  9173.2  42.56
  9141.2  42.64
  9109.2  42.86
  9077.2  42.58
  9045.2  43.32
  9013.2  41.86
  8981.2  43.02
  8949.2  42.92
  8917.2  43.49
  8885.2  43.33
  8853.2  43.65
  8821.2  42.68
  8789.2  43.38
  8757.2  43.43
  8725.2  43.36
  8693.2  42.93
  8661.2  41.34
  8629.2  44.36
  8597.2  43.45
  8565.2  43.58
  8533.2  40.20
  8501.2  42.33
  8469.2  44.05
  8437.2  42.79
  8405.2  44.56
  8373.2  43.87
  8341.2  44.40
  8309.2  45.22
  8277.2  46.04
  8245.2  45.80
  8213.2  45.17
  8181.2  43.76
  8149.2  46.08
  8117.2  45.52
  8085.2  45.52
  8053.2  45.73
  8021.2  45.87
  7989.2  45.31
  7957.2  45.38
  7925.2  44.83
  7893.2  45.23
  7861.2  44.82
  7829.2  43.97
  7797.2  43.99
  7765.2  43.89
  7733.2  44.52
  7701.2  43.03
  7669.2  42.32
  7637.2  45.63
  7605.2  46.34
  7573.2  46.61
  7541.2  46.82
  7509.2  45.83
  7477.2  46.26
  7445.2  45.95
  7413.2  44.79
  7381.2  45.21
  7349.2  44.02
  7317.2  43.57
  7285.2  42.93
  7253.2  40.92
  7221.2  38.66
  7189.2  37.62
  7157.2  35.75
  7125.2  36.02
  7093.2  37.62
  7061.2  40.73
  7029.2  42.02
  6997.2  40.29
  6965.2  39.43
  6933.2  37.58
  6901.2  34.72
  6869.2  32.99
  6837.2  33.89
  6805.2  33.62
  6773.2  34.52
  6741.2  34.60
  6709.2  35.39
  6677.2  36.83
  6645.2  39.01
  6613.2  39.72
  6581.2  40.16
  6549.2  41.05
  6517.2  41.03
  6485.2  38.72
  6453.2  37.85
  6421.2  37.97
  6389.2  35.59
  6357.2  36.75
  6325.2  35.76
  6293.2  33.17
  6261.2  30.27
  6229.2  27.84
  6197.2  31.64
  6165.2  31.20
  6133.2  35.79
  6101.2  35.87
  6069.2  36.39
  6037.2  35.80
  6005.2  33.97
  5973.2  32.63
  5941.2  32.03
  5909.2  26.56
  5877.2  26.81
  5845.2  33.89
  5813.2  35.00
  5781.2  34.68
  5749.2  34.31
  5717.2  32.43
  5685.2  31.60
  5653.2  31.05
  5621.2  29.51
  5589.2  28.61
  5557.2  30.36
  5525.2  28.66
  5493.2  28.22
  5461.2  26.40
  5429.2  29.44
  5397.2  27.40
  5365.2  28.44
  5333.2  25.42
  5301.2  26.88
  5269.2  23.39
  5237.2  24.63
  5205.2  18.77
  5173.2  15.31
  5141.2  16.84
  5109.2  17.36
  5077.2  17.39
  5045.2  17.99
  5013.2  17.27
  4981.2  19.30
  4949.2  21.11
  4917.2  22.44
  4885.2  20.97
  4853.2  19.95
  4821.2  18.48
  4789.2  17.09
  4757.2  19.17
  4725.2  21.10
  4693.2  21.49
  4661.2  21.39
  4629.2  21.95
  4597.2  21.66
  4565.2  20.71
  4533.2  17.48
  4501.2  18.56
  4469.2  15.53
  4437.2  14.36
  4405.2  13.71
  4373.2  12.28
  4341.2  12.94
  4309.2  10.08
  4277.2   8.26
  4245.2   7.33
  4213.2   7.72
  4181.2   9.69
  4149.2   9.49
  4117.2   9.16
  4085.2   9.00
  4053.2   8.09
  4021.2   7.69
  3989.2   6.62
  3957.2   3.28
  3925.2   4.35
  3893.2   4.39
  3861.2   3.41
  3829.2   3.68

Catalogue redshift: 0.000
